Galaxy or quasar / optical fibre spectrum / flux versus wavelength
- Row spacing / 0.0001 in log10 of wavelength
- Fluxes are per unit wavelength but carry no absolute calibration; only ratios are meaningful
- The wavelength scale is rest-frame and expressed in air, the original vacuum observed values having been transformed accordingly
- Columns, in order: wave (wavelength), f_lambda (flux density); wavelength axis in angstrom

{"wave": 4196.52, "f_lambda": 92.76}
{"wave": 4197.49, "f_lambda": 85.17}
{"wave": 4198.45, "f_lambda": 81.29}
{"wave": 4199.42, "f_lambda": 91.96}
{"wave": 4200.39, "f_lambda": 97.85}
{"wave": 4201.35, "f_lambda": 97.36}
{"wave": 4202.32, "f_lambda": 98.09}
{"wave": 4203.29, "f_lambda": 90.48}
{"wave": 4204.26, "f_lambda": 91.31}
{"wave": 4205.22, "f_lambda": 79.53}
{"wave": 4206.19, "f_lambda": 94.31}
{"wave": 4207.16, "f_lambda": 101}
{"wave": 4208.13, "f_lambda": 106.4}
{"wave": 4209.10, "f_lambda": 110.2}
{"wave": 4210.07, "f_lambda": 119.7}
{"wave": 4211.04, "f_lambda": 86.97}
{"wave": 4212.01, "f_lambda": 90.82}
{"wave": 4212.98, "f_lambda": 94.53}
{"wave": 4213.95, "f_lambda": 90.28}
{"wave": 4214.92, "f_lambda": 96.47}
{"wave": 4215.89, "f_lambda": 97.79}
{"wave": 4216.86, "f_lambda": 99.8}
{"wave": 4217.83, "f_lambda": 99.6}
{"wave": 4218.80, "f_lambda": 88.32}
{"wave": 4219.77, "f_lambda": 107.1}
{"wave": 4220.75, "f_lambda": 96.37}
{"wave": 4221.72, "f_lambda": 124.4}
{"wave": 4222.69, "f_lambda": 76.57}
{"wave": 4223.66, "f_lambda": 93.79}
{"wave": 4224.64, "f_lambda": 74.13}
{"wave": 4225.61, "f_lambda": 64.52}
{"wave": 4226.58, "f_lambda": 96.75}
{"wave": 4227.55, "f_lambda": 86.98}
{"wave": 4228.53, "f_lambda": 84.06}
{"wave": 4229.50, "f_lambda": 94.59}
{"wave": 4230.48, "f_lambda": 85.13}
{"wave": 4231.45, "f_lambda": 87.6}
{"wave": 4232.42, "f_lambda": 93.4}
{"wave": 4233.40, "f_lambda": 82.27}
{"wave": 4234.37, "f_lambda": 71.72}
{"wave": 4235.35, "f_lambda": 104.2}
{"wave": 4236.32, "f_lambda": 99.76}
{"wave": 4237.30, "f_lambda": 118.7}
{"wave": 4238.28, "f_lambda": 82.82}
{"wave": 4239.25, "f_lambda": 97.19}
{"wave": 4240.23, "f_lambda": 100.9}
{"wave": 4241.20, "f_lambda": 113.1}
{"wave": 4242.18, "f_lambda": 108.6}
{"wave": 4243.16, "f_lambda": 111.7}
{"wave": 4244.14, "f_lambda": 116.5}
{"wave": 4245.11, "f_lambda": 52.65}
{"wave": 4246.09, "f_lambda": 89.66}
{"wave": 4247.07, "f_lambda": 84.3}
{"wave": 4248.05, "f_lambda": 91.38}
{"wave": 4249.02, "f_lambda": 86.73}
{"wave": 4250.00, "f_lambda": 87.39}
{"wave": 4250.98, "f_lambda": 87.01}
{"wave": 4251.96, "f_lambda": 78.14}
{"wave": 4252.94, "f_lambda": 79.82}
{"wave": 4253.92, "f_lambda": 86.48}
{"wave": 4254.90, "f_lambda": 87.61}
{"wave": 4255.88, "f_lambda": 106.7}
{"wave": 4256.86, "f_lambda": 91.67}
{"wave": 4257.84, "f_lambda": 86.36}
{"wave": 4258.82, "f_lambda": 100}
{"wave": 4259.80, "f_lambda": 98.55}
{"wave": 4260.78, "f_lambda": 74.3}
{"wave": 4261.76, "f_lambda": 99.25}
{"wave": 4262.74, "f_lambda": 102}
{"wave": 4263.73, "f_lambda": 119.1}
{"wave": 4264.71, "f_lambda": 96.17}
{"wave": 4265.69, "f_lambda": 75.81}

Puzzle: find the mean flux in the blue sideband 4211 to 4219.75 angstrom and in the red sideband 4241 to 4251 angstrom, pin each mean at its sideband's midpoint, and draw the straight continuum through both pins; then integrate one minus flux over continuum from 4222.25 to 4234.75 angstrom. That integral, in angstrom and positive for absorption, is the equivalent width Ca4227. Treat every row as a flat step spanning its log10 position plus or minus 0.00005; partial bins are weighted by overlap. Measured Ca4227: 1.3 angstrom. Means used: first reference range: 95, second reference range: 93.3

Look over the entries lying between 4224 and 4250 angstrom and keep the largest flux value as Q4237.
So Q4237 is 118.7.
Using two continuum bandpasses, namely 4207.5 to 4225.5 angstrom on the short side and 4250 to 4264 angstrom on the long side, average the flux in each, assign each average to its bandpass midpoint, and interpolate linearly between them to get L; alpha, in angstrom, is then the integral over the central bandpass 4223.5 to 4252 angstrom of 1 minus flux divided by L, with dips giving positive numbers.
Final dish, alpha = 1.0 angstrom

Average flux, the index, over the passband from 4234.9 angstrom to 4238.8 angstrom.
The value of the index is 101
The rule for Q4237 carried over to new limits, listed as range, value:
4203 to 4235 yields 124.4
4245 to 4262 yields 106.7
